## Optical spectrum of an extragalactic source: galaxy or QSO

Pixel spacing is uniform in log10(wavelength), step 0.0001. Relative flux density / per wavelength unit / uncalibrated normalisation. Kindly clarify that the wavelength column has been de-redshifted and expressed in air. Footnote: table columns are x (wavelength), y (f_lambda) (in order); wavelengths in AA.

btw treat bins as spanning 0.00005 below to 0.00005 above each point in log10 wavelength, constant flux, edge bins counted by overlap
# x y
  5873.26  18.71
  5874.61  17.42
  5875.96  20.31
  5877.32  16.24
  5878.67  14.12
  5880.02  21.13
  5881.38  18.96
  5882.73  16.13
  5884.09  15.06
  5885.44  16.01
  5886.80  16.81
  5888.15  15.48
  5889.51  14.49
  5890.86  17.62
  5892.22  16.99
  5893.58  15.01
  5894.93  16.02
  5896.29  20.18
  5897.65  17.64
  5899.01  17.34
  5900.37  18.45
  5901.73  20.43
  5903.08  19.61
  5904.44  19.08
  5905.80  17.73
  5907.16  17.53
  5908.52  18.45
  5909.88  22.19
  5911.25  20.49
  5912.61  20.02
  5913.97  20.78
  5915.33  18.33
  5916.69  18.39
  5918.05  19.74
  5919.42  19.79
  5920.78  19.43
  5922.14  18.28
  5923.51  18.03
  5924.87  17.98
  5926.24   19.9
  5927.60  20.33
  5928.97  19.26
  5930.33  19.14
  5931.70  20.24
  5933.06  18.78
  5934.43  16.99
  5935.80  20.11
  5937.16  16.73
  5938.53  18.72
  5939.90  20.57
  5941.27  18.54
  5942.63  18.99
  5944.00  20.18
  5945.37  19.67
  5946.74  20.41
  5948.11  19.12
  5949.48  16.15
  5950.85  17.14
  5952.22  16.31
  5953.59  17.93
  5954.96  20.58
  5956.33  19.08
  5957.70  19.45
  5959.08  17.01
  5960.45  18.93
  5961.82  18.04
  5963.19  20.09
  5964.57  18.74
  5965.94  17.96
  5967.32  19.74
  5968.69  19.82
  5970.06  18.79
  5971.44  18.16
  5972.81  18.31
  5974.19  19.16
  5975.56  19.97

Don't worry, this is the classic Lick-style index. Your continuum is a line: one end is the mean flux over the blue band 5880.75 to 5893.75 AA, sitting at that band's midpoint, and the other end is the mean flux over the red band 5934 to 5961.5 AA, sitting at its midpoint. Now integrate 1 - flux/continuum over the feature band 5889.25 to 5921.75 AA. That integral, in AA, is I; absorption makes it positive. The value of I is -3.1 AA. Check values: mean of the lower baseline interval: 16.3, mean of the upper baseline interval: 18.6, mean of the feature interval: 18.6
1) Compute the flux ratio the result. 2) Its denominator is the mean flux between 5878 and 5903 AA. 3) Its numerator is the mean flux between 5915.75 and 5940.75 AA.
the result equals 1.11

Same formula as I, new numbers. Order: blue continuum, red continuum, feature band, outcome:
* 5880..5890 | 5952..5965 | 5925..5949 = -1.6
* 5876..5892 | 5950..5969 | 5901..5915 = -1.9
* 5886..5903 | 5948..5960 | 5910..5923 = -1.5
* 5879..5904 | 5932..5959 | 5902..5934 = -2.2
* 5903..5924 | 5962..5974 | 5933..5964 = 0.6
